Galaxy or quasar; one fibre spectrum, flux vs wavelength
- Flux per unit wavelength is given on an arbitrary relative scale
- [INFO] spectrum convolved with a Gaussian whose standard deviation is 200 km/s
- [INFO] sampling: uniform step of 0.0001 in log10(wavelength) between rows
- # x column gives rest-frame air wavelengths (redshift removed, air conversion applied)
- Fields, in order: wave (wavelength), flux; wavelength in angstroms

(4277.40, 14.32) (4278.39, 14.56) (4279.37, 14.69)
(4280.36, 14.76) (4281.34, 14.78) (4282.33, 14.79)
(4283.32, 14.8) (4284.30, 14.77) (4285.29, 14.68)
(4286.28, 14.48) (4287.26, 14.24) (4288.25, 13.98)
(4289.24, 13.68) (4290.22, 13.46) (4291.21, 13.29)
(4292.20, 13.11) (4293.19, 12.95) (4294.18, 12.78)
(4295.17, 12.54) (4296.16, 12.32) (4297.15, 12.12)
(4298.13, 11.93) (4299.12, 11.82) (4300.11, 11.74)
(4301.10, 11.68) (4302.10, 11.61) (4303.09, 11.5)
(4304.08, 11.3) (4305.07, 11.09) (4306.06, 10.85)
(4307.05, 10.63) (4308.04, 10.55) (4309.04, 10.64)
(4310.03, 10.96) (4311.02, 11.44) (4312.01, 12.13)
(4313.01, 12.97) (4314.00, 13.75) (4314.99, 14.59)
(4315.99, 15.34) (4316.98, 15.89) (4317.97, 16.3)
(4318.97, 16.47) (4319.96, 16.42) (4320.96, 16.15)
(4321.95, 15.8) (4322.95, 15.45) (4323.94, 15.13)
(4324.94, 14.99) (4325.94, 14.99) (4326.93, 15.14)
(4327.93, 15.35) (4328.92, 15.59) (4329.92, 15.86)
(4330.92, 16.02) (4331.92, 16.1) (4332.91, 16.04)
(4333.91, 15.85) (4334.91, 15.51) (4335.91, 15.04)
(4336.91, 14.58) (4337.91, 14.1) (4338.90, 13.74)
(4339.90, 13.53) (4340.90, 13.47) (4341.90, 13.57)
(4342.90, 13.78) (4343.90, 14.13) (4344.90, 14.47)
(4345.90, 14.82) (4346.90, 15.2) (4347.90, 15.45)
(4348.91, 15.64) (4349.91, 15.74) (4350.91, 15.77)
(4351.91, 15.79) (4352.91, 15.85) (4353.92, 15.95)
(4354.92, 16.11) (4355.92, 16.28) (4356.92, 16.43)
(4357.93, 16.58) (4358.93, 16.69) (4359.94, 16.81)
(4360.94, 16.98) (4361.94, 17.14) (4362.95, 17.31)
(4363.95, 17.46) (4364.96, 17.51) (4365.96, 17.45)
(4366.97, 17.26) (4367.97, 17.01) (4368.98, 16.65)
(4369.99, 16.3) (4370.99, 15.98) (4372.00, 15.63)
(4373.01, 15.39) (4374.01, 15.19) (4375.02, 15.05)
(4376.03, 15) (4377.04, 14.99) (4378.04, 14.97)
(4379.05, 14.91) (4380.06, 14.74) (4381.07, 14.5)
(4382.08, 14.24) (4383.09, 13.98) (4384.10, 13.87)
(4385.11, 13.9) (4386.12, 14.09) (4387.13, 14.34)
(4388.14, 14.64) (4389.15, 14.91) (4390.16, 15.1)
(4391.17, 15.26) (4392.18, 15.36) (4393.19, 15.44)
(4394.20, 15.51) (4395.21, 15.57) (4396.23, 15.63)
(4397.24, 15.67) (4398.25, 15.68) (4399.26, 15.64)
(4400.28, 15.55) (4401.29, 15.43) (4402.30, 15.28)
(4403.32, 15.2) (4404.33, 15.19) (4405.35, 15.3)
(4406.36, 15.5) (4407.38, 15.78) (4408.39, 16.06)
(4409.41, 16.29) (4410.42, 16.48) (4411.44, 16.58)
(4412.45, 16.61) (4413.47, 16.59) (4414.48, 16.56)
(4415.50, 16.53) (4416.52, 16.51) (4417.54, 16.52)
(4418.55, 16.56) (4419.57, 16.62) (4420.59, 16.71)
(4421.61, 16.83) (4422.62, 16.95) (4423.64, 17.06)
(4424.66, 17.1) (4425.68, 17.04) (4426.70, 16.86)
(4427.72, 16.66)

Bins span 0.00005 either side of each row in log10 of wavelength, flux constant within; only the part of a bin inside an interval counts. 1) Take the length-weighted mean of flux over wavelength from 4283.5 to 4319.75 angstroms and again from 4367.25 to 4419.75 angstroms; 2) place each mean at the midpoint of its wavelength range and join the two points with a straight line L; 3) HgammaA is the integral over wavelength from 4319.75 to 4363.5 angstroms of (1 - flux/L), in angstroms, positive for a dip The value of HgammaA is -4.5 angstroms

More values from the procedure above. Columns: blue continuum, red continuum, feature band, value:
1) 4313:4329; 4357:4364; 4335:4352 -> 1.7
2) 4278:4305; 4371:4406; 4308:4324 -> -0.6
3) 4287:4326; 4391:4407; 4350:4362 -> -1.6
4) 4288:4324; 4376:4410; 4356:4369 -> -2.4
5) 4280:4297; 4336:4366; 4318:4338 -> -0.9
